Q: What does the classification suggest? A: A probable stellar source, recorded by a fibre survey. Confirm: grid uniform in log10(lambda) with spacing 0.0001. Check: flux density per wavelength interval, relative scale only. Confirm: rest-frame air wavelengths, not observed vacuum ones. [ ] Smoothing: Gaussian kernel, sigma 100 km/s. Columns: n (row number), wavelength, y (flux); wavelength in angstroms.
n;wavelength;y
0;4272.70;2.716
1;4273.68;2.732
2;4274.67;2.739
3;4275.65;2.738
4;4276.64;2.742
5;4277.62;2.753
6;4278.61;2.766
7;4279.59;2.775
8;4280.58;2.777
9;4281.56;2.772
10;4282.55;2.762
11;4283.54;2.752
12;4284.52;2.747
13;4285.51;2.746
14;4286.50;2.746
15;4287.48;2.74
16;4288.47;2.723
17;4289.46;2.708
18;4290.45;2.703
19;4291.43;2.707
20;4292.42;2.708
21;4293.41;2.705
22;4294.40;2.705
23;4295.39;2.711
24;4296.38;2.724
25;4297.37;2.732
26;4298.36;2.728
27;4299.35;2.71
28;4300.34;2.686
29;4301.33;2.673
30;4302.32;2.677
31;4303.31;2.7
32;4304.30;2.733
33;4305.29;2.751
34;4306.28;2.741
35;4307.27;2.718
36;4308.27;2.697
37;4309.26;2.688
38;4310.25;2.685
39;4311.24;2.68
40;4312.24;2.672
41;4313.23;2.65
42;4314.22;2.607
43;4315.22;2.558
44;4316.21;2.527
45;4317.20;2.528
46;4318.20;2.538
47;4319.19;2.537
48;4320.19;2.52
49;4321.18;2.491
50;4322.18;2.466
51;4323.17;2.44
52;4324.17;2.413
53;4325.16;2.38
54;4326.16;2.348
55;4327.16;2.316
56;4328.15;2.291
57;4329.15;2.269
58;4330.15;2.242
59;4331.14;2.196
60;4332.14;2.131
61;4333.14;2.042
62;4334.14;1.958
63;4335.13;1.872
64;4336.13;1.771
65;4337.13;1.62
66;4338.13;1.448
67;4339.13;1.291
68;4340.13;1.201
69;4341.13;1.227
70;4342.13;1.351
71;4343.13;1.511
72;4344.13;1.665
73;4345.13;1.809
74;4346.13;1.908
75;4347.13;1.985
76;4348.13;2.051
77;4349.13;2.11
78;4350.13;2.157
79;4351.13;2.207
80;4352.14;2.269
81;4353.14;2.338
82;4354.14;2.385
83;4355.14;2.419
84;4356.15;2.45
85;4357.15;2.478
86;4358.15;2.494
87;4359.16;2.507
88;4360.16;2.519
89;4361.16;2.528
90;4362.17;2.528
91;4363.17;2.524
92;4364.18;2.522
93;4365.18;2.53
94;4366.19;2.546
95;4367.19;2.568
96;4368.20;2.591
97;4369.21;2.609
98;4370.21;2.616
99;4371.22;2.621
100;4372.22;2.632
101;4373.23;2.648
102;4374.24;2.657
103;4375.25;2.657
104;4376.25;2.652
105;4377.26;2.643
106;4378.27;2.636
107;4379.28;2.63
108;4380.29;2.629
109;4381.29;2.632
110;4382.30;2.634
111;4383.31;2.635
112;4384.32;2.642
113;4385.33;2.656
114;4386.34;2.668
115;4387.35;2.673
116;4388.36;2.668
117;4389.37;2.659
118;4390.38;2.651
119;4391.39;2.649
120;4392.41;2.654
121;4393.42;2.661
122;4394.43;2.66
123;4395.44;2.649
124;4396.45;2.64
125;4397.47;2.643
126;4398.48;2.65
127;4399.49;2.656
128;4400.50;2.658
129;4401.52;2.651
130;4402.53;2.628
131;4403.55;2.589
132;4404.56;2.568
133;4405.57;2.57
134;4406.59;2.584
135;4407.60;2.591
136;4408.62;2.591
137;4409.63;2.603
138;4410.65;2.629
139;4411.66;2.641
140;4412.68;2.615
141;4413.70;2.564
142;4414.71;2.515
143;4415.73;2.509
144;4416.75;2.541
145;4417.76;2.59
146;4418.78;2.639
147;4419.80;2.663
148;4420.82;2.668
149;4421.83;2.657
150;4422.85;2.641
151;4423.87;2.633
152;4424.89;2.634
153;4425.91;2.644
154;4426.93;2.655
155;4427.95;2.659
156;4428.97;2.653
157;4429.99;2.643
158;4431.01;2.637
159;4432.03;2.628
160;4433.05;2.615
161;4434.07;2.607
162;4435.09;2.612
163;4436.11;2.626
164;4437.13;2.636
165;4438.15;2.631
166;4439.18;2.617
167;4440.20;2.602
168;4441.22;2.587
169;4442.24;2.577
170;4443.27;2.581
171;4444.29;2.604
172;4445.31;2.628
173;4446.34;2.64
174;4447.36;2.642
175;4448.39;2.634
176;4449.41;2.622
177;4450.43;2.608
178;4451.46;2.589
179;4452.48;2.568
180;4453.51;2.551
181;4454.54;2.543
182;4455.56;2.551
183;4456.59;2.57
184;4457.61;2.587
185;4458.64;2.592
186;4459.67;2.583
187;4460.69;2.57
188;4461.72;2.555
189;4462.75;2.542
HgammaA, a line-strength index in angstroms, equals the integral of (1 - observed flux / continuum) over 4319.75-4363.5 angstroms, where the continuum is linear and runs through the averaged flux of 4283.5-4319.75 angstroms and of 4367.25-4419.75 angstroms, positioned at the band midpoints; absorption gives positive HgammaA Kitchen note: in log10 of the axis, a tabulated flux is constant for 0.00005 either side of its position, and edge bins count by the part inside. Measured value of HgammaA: 8.9 angstroms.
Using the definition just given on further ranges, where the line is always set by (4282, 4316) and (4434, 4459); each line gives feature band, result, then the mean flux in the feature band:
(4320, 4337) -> 2.9 angstroms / 2.23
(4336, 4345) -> 4.1 angstroms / 1.45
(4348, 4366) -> 1.8 angstroms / 2.4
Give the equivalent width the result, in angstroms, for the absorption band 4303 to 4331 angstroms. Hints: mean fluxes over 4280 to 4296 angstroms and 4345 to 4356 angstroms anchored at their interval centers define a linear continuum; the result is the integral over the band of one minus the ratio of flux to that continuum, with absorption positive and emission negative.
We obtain -0.7 angstroms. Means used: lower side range 2.73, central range 2.54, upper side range 2.17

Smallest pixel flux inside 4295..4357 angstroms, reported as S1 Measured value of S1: 1.201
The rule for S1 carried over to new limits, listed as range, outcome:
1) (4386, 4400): 2.64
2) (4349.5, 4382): 2.157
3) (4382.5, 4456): 2.509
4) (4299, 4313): 2.672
